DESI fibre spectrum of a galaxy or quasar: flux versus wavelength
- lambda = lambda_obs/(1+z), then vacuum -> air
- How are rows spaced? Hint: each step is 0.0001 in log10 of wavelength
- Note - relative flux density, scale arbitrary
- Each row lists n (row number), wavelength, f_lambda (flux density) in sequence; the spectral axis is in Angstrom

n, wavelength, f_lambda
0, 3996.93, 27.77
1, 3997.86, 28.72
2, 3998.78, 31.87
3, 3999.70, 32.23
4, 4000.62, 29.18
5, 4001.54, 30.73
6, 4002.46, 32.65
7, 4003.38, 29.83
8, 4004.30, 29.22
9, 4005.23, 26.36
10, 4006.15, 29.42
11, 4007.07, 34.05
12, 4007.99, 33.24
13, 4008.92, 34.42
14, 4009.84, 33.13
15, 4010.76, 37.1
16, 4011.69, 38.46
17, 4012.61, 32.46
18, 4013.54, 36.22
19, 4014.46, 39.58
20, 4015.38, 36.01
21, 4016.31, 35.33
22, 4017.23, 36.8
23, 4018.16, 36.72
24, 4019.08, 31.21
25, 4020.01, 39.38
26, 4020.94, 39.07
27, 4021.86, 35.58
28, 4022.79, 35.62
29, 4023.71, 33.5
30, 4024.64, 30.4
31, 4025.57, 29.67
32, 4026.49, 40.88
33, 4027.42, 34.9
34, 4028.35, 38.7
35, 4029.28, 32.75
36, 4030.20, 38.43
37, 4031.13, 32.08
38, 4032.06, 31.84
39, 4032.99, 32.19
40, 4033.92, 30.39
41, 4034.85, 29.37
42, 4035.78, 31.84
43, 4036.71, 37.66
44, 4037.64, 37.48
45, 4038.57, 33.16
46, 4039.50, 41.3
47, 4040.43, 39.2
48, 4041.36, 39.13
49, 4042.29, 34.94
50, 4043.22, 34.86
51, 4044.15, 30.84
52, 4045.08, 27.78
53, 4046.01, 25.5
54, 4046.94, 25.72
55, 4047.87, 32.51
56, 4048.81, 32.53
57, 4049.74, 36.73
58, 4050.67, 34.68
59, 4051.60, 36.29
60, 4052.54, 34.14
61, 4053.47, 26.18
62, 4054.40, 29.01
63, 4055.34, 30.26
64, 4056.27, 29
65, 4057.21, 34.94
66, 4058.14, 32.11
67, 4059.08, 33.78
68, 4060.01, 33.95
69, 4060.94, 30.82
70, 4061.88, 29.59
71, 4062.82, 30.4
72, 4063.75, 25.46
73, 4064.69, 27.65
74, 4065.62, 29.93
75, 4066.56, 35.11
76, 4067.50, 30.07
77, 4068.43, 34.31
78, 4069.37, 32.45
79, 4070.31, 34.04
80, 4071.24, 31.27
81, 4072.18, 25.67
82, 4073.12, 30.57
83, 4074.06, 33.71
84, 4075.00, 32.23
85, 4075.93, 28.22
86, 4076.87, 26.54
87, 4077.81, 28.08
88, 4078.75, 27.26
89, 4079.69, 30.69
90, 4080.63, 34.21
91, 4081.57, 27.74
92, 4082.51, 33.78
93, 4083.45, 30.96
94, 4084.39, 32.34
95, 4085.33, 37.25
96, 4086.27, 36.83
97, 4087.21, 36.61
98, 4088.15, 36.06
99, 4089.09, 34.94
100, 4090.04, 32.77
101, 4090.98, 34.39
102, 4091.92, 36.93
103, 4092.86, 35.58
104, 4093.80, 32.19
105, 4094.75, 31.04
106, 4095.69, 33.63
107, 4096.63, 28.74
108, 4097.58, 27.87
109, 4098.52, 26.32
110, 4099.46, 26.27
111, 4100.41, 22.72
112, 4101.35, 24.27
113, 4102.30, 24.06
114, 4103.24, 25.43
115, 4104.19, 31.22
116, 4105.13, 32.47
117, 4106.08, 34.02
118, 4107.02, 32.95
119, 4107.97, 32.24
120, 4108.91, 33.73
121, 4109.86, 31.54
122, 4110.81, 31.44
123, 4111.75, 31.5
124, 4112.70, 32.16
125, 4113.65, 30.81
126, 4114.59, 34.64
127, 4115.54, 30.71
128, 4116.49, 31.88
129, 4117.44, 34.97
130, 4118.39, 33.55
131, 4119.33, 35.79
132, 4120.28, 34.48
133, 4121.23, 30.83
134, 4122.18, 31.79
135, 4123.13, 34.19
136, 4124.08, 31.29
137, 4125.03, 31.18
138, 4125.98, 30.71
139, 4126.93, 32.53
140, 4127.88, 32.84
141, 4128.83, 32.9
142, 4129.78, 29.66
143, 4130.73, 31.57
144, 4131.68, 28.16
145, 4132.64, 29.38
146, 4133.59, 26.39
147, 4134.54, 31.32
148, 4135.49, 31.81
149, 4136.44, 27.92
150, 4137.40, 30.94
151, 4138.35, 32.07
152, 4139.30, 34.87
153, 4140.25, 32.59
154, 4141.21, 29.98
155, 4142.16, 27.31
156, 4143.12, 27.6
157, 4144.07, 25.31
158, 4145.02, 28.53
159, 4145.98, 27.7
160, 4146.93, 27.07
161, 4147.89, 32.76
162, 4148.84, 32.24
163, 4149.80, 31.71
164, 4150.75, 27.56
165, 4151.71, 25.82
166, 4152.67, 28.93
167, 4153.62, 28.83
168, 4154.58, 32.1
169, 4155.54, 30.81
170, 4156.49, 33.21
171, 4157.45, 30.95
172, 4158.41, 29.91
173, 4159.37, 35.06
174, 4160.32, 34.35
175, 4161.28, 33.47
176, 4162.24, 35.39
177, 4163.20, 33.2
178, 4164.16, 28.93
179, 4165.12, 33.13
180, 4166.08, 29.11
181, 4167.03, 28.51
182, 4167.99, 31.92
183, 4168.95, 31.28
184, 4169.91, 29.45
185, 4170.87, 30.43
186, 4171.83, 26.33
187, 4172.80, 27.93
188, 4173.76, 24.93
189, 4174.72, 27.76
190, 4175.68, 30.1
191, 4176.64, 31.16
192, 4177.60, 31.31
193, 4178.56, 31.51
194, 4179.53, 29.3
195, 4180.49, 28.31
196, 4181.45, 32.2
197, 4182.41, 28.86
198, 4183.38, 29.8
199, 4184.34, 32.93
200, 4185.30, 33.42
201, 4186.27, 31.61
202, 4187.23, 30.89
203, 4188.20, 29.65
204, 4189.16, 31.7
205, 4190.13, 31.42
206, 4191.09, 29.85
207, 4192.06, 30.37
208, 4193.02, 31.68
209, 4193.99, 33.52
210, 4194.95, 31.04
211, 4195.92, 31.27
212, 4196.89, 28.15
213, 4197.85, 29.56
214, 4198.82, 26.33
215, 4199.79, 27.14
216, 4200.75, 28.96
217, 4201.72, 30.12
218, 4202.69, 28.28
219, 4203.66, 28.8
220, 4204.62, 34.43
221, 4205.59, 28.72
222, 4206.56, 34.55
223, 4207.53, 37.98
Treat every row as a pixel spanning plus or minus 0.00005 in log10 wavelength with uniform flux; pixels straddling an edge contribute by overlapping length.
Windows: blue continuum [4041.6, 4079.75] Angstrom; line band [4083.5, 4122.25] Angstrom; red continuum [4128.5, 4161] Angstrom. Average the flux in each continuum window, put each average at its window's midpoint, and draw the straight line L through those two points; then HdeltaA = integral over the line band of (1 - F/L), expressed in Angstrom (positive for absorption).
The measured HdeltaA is -1.6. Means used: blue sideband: 31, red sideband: 30.2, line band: 31.9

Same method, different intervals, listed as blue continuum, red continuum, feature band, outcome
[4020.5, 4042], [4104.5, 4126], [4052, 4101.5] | 3.66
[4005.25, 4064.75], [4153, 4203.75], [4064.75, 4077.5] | 0.72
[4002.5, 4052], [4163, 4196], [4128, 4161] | 1.02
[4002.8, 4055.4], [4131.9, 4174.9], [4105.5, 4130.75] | -1.02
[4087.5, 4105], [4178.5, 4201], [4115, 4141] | -1.15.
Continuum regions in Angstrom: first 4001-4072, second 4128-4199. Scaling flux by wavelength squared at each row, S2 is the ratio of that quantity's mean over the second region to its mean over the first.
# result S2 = 0.97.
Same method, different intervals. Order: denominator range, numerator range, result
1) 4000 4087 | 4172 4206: 0.98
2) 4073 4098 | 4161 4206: 0.98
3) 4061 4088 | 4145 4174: 1.02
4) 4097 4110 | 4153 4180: 1.10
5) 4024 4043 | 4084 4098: 1.00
